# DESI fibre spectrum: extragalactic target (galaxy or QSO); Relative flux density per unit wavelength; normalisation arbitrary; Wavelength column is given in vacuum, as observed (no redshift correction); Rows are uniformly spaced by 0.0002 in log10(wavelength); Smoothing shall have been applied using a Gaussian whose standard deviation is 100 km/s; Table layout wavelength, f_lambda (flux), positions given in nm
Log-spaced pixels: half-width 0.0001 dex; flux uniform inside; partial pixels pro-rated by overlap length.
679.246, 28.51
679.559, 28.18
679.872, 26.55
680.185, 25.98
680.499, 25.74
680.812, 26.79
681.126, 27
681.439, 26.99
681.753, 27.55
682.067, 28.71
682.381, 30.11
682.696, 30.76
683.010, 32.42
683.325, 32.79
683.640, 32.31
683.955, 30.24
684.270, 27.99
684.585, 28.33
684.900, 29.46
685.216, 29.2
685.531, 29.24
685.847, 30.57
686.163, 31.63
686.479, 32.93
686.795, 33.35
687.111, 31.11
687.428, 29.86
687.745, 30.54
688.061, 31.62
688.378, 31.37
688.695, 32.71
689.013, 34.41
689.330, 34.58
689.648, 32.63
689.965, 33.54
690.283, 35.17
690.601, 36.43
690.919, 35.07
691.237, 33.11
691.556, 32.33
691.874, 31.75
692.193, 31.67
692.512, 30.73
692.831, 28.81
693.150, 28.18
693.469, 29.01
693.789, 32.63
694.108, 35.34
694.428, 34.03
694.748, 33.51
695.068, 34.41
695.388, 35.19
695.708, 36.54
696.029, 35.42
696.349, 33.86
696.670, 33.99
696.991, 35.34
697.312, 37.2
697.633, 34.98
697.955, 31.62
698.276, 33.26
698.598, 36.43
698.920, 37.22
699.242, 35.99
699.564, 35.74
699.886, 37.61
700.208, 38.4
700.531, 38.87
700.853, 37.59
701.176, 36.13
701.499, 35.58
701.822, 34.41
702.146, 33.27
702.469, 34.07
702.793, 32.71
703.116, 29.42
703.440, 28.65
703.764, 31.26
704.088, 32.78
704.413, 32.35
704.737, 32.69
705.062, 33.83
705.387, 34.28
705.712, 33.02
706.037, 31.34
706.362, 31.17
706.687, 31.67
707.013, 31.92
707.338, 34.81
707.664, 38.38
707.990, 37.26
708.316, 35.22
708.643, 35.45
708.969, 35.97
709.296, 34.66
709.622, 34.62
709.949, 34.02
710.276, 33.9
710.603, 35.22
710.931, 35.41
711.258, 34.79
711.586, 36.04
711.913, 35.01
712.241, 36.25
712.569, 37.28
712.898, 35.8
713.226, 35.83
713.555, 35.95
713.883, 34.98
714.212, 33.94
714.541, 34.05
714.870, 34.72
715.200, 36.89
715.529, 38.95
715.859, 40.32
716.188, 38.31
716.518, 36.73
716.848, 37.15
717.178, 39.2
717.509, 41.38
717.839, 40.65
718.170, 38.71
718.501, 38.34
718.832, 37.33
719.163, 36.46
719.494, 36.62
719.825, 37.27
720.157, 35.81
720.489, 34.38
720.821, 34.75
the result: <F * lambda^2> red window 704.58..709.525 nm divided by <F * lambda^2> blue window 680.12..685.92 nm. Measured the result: 1.3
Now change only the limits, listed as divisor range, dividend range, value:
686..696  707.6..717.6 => 1.18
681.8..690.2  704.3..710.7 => 1.16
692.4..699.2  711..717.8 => 1.15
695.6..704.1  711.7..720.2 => 1.12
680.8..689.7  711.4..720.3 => 1.32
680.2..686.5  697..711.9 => 1.25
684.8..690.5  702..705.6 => 1.06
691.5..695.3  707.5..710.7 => 1.16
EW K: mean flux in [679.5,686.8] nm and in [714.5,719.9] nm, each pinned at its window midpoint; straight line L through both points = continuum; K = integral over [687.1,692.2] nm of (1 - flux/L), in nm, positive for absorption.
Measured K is -0.32 nm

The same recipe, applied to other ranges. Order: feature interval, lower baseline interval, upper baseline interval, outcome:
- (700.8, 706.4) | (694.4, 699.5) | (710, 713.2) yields 0.353 nm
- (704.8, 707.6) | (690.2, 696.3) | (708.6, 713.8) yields 0.145 nm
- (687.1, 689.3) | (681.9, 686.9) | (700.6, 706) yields -0.051 nm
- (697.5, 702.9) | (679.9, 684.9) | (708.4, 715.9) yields -0.440 nm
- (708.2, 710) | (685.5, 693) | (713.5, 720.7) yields 0.038 nm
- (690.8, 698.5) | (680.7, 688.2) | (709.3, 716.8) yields -0.267 nm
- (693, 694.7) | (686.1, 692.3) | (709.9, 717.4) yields 0.076 nm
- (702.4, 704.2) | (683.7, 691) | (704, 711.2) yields 0.124 nm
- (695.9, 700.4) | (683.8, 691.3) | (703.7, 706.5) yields -0.450 nm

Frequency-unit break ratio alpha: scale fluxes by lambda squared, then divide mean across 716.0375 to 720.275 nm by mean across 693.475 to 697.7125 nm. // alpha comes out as 1.2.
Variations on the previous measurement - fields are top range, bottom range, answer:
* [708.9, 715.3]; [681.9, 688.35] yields 1.24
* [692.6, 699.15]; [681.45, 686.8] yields 1.16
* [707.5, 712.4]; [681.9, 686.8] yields 1.25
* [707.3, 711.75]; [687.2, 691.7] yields 1.13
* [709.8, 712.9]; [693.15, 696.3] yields 1.10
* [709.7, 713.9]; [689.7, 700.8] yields 1.08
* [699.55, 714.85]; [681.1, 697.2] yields 1.14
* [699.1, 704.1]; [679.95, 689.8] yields 1.20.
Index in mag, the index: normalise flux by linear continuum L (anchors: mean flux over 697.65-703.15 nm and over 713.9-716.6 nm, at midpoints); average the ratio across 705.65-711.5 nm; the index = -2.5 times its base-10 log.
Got 0.05 mag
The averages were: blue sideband 35.3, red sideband 36.6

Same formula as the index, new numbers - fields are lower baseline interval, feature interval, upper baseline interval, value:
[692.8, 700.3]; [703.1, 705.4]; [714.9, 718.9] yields 0.13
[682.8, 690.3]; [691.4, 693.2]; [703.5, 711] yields 0.05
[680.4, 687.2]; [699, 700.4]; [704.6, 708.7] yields -0.14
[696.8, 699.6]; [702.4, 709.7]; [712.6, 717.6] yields 0.08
